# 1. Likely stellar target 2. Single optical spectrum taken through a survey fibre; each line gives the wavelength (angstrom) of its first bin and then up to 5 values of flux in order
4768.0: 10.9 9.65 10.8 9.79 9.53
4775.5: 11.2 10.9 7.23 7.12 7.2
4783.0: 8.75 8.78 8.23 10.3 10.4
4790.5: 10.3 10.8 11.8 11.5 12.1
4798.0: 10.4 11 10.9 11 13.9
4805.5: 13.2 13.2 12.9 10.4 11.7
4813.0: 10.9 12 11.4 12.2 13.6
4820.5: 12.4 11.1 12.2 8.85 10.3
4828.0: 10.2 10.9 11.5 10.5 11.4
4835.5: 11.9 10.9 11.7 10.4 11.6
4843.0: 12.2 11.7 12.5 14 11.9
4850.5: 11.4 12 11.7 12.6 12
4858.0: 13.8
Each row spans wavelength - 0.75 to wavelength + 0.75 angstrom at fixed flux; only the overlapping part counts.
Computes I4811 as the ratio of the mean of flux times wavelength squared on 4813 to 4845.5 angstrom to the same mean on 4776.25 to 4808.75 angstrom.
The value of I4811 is 1.10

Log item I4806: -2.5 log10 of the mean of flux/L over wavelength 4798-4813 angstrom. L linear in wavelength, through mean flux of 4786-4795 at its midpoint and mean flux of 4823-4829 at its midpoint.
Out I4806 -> -0.14 mag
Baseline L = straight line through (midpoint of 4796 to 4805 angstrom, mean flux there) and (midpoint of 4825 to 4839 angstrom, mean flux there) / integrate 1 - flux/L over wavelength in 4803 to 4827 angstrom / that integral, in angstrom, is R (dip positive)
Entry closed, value -1.3 angstrom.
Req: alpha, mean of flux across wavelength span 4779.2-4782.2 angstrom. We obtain 7.16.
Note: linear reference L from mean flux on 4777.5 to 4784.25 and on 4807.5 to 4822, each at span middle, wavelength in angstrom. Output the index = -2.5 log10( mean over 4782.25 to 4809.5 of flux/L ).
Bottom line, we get -0.15 mag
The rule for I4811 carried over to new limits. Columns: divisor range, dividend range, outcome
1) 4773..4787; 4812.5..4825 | 1.36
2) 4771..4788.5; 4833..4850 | 1.33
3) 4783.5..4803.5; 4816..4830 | 1.08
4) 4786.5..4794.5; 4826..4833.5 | 1.02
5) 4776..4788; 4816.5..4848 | 1.37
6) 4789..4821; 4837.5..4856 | 1.04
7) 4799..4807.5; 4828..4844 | 0.93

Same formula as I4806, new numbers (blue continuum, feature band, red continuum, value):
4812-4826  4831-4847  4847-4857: 0.04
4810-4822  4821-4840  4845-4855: 0.10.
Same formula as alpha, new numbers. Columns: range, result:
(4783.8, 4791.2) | 9.6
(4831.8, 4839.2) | 11.3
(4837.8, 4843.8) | 11.5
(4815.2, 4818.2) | 11.8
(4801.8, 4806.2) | 12.7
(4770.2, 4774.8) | 10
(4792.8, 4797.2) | 11.8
